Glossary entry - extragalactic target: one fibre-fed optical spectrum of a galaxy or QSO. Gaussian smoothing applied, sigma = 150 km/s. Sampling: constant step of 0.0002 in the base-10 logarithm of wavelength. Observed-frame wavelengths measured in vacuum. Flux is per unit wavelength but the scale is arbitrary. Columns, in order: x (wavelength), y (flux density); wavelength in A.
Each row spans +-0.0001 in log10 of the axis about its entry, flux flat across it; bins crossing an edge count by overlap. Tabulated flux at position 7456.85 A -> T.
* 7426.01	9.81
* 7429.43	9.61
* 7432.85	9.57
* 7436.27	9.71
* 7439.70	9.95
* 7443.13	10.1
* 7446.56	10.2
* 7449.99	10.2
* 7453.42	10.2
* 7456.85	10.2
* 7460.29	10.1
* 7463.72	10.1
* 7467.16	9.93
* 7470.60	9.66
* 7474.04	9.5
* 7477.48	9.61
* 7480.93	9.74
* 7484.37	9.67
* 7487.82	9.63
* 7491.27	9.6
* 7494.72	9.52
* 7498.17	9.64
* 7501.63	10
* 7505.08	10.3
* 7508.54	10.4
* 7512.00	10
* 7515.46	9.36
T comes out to 10.2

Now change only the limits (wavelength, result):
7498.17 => 9.64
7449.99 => 10.2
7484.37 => 9.67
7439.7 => 9.95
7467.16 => 9.93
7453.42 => 10.2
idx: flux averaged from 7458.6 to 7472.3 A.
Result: 9.95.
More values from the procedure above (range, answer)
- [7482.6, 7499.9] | 9.61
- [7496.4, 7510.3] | 10.1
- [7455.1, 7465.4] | 10.1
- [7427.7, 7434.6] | 9.6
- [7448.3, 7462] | 10.2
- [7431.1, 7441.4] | 9.74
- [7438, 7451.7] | 10.1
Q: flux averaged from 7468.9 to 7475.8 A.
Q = 9.59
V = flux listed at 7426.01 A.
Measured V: 9.81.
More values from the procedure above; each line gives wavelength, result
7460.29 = 10.1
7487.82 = 9.63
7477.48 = 9.61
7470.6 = 9.66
